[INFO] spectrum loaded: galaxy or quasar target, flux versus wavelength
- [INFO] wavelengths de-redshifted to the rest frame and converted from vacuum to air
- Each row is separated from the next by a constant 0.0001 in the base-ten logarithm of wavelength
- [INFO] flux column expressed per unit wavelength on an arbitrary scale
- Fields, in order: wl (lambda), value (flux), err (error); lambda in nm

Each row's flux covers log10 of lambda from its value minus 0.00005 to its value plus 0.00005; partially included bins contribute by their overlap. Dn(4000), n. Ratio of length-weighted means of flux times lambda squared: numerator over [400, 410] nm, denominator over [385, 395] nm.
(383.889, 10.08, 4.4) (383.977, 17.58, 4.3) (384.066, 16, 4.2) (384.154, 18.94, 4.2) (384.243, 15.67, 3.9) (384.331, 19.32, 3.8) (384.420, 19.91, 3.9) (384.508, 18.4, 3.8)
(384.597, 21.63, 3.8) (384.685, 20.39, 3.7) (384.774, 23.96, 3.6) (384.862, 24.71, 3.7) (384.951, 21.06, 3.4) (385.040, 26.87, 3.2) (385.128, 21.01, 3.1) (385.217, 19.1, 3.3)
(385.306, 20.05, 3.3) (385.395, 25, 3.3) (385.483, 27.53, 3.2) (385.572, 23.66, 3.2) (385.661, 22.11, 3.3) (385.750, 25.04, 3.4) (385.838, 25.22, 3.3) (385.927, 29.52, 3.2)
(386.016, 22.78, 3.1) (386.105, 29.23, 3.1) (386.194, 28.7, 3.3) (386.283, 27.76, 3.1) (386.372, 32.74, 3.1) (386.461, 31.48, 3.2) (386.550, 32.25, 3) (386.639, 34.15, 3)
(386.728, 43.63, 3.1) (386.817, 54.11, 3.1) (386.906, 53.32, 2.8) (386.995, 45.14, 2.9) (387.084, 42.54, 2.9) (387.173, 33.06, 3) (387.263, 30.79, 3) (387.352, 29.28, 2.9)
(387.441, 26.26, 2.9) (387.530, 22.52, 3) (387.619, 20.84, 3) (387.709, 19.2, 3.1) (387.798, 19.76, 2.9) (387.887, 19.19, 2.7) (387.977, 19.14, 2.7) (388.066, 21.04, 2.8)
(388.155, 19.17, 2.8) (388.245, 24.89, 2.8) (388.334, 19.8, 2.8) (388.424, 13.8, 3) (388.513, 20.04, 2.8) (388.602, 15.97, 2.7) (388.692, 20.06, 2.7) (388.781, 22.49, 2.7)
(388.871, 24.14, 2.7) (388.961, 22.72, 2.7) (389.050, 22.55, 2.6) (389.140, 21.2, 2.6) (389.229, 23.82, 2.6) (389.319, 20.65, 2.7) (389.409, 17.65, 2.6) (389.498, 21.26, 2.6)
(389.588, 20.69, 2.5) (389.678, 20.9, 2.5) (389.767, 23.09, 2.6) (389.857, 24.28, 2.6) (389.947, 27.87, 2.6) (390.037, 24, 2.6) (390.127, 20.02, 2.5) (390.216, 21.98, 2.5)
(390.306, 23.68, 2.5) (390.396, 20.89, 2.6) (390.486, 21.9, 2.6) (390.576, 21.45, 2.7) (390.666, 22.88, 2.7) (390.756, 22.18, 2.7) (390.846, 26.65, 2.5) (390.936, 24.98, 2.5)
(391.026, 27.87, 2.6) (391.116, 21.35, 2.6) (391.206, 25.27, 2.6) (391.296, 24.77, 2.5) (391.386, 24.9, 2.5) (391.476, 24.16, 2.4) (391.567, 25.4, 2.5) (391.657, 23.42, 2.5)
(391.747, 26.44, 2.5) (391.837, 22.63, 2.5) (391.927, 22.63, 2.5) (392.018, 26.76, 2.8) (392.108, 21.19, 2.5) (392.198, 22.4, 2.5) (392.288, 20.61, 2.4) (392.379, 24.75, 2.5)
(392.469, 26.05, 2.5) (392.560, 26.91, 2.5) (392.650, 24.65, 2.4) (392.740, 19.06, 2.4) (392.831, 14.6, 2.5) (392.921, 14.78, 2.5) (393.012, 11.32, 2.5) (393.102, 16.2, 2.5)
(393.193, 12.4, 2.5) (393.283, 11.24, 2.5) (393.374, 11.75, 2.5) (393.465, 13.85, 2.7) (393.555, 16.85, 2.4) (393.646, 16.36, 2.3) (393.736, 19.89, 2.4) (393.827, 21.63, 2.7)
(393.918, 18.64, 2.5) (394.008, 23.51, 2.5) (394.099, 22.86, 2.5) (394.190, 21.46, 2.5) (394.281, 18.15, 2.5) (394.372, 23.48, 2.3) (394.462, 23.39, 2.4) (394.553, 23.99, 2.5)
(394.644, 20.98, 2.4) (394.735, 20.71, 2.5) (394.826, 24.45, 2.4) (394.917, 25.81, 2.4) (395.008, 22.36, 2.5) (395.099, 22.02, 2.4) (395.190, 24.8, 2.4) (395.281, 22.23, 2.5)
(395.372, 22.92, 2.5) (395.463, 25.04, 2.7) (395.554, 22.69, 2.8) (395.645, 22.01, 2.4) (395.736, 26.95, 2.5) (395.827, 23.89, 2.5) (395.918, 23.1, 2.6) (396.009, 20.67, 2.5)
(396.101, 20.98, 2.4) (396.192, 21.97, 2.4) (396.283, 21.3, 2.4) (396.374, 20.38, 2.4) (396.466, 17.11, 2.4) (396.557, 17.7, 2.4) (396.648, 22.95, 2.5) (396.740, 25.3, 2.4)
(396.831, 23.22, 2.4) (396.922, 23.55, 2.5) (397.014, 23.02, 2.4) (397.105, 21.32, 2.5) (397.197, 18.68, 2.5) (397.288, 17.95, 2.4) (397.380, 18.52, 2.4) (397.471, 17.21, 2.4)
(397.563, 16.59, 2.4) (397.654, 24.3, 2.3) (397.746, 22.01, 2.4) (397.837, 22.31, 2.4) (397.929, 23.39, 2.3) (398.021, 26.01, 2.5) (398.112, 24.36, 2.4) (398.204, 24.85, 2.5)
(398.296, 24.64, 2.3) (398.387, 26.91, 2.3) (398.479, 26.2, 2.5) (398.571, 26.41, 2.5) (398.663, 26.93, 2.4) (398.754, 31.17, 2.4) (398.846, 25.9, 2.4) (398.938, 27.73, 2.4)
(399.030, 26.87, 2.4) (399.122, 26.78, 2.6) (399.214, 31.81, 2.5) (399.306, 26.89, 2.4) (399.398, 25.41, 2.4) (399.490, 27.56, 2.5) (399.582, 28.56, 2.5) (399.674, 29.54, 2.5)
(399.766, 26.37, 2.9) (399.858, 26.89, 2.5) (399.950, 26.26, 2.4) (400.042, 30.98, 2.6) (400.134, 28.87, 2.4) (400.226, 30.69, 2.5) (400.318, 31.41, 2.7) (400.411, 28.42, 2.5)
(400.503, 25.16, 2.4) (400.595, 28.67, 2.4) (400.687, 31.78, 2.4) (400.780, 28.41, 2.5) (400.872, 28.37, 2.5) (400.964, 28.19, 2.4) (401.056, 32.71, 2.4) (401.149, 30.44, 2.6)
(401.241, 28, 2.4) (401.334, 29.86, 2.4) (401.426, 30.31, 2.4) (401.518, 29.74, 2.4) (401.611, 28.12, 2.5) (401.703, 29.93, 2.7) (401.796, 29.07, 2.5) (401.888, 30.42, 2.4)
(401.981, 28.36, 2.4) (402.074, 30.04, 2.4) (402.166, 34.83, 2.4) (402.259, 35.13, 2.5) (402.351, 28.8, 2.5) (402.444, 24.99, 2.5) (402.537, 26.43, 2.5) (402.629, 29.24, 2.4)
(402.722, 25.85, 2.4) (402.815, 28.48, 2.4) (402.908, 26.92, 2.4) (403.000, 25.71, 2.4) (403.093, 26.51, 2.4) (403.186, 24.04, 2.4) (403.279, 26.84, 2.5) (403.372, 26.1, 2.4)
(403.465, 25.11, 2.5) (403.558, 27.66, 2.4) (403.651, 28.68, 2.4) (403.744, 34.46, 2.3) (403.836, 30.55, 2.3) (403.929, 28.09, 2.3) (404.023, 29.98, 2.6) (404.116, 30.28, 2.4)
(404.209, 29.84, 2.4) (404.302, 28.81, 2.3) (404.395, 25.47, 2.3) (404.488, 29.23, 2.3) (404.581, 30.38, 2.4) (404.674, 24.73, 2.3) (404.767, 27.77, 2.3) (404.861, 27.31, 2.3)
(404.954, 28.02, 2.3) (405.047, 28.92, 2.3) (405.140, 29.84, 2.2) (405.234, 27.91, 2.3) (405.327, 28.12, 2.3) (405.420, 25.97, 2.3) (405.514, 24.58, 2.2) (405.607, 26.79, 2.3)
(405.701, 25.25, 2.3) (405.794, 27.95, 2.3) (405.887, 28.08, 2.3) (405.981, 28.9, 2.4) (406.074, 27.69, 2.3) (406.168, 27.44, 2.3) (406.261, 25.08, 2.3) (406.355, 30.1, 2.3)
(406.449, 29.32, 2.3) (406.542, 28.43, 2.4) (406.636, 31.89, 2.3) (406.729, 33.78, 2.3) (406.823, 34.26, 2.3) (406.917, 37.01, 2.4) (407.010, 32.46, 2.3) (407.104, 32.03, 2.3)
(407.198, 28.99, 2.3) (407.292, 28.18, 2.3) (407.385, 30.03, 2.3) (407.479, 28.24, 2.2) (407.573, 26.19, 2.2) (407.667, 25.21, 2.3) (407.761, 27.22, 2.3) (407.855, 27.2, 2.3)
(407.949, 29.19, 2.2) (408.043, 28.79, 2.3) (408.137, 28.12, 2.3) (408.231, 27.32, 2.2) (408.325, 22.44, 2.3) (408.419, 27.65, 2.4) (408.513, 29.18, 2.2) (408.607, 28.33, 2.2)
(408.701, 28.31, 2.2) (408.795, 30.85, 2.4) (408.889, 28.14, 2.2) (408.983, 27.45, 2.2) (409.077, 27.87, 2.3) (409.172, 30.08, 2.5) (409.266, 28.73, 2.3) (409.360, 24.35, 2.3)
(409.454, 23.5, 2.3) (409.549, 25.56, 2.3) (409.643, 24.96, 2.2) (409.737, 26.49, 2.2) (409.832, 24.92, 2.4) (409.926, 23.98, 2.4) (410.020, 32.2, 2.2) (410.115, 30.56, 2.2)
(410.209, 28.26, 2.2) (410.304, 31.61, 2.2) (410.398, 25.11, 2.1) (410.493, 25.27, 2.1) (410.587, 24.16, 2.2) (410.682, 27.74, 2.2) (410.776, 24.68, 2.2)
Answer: 1.3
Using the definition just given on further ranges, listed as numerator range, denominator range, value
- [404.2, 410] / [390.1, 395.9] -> 1.39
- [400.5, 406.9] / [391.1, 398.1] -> 1.40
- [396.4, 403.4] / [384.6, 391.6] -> 1.12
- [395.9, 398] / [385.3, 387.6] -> 0.70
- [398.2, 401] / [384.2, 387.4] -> 1.05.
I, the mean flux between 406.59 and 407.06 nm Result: 33.9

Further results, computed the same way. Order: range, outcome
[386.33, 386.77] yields 34.8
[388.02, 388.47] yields 19.8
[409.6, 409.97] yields 25.1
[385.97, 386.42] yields 28.2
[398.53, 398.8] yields 28.3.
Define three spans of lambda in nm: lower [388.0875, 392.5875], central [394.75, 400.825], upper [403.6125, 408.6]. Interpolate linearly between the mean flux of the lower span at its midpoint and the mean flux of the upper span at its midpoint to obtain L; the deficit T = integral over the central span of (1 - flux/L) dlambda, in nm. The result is 0.22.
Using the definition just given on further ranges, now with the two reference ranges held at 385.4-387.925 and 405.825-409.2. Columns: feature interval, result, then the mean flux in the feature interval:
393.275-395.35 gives 0.638 nm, 20.6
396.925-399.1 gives 0.435 nm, 23.7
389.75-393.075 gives 0.794 nm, 22.9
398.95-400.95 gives 0.074 nm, 28.4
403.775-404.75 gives 0.012 nm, 28.8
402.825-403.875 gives 0.061 nm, 27.5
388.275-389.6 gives 0.426 nm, 20.5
